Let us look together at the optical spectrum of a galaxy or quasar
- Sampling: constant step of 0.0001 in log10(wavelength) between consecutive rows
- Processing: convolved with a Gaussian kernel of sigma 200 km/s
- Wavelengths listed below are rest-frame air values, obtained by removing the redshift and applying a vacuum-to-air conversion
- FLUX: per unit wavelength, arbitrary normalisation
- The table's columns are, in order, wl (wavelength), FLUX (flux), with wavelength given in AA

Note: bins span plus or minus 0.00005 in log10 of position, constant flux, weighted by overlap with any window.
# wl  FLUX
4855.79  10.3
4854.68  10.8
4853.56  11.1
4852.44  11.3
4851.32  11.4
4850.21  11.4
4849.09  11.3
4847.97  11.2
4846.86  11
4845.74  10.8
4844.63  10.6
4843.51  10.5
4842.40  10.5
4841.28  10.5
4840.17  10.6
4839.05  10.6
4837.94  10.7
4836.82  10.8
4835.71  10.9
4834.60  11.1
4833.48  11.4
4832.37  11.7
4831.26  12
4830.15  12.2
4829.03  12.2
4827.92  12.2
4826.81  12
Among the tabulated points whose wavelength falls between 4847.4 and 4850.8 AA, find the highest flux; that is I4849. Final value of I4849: 11.4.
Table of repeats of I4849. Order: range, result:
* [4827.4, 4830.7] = 12.2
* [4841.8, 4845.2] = 10.6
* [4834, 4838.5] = 11.1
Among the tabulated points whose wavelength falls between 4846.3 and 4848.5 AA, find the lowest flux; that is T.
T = 11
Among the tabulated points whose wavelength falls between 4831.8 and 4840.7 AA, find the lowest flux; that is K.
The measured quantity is 10.6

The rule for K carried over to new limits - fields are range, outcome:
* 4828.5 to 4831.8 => 12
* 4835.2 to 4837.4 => 10.8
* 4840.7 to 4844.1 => 10.5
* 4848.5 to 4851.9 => 11.3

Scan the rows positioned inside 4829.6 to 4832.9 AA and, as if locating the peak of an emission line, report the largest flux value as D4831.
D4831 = 12.2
